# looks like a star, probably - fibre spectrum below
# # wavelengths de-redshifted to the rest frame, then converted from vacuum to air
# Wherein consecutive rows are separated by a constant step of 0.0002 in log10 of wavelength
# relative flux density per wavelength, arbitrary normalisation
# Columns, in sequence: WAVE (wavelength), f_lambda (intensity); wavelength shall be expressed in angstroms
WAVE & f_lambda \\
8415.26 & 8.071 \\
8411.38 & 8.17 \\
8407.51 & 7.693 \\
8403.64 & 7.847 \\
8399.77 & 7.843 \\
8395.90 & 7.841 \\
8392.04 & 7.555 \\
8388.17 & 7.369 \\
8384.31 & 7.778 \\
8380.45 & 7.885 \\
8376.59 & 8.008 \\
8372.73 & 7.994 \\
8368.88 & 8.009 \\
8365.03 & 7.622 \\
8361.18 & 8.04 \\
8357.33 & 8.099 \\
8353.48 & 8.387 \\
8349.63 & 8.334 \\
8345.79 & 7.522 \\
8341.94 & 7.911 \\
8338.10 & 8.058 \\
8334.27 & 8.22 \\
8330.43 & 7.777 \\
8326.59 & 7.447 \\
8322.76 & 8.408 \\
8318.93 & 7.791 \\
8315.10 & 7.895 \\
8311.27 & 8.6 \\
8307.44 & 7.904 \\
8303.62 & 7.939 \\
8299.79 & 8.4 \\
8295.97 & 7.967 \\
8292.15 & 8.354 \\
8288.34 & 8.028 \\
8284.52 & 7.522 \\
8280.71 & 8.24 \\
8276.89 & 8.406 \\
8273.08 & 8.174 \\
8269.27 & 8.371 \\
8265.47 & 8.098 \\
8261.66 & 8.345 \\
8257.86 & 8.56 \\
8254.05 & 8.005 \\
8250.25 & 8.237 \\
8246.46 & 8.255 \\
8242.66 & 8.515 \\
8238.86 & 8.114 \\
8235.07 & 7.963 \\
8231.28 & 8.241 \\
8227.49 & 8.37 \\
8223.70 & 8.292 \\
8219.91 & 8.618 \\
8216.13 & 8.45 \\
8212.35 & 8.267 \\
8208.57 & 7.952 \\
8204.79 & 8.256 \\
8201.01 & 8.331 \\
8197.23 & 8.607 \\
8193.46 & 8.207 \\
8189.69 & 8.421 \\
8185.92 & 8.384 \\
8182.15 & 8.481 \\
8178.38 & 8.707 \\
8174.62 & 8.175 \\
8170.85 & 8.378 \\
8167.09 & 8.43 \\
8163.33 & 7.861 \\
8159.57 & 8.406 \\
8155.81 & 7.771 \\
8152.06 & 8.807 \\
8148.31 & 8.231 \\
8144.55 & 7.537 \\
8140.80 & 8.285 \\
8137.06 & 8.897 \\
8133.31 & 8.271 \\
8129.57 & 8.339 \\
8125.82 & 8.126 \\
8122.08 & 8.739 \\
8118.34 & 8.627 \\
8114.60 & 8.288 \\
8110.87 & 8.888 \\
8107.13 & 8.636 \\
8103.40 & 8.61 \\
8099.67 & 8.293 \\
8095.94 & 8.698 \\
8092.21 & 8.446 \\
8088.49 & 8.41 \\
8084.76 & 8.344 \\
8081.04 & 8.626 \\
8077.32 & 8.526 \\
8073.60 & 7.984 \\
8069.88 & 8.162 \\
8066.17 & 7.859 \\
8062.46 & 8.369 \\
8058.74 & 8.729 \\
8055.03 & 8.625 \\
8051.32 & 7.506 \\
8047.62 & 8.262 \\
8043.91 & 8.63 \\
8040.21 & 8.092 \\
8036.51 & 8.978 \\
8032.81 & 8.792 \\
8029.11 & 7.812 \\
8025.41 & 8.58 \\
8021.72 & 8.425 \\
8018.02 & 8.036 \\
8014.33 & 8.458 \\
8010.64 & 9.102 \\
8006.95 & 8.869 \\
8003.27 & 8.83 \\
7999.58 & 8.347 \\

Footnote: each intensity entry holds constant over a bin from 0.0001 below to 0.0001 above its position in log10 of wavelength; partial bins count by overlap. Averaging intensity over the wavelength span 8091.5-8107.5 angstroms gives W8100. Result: 8.53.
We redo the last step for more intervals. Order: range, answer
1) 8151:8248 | 8.31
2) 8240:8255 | 8.26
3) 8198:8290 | 8.24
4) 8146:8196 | 8.32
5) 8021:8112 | 8.41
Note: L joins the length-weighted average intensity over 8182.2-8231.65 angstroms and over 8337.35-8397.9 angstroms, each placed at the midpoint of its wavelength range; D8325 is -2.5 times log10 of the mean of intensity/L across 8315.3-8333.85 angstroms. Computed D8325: 0.02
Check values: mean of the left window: 8.35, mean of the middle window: 7.89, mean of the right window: 7.9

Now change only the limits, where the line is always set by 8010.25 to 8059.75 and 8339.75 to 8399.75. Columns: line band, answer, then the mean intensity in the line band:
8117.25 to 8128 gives -0.03 mag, 8.48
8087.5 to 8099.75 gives -0.02 mag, 8.49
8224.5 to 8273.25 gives -0.02 mag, 8.25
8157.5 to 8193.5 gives -0.02 mag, 8.35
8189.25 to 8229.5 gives -0.03 mag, 8.34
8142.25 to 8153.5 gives 0.01 mag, 8.17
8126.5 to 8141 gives -0.02 mag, 8.44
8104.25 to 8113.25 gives -0.05 mag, 8.72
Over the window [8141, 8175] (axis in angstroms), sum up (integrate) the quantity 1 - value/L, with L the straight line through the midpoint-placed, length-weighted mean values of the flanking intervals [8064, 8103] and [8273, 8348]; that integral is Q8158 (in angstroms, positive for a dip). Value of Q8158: 0.2 angstroms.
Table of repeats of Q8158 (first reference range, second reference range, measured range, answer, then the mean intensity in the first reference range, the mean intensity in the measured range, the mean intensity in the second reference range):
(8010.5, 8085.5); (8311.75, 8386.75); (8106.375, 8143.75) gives -1.0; 8.36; 8.48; 7.97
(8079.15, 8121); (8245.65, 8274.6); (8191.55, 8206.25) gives 0.0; 8.54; 8.35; 8.26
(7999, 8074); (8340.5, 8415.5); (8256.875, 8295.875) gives -0.7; 8.41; 8.19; 7.89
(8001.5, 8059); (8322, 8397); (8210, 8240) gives -0.6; 8.48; 8.29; 7.91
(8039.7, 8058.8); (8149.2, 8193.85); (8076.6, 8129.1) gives -1.3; 8.28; 8.51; 8.34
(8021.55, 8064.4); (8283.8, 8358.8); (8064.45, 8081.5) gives 0.3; 8.4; 8.2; 8.04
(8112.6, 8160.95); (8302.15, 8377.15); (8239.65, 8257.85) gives -0.3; 8.33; 8.27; 8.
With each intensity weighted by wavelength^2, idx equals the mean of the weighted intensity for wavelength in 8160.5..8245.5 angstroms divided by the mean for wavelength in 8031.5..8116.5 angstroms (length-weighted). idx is 1.0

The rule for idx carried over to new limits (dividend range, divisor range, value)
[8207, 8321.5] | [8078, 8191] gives 1.01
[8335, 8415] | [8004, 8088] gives 1.02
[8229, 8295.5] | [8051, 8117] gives 1.02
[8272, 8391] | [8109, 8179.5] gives 1.00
